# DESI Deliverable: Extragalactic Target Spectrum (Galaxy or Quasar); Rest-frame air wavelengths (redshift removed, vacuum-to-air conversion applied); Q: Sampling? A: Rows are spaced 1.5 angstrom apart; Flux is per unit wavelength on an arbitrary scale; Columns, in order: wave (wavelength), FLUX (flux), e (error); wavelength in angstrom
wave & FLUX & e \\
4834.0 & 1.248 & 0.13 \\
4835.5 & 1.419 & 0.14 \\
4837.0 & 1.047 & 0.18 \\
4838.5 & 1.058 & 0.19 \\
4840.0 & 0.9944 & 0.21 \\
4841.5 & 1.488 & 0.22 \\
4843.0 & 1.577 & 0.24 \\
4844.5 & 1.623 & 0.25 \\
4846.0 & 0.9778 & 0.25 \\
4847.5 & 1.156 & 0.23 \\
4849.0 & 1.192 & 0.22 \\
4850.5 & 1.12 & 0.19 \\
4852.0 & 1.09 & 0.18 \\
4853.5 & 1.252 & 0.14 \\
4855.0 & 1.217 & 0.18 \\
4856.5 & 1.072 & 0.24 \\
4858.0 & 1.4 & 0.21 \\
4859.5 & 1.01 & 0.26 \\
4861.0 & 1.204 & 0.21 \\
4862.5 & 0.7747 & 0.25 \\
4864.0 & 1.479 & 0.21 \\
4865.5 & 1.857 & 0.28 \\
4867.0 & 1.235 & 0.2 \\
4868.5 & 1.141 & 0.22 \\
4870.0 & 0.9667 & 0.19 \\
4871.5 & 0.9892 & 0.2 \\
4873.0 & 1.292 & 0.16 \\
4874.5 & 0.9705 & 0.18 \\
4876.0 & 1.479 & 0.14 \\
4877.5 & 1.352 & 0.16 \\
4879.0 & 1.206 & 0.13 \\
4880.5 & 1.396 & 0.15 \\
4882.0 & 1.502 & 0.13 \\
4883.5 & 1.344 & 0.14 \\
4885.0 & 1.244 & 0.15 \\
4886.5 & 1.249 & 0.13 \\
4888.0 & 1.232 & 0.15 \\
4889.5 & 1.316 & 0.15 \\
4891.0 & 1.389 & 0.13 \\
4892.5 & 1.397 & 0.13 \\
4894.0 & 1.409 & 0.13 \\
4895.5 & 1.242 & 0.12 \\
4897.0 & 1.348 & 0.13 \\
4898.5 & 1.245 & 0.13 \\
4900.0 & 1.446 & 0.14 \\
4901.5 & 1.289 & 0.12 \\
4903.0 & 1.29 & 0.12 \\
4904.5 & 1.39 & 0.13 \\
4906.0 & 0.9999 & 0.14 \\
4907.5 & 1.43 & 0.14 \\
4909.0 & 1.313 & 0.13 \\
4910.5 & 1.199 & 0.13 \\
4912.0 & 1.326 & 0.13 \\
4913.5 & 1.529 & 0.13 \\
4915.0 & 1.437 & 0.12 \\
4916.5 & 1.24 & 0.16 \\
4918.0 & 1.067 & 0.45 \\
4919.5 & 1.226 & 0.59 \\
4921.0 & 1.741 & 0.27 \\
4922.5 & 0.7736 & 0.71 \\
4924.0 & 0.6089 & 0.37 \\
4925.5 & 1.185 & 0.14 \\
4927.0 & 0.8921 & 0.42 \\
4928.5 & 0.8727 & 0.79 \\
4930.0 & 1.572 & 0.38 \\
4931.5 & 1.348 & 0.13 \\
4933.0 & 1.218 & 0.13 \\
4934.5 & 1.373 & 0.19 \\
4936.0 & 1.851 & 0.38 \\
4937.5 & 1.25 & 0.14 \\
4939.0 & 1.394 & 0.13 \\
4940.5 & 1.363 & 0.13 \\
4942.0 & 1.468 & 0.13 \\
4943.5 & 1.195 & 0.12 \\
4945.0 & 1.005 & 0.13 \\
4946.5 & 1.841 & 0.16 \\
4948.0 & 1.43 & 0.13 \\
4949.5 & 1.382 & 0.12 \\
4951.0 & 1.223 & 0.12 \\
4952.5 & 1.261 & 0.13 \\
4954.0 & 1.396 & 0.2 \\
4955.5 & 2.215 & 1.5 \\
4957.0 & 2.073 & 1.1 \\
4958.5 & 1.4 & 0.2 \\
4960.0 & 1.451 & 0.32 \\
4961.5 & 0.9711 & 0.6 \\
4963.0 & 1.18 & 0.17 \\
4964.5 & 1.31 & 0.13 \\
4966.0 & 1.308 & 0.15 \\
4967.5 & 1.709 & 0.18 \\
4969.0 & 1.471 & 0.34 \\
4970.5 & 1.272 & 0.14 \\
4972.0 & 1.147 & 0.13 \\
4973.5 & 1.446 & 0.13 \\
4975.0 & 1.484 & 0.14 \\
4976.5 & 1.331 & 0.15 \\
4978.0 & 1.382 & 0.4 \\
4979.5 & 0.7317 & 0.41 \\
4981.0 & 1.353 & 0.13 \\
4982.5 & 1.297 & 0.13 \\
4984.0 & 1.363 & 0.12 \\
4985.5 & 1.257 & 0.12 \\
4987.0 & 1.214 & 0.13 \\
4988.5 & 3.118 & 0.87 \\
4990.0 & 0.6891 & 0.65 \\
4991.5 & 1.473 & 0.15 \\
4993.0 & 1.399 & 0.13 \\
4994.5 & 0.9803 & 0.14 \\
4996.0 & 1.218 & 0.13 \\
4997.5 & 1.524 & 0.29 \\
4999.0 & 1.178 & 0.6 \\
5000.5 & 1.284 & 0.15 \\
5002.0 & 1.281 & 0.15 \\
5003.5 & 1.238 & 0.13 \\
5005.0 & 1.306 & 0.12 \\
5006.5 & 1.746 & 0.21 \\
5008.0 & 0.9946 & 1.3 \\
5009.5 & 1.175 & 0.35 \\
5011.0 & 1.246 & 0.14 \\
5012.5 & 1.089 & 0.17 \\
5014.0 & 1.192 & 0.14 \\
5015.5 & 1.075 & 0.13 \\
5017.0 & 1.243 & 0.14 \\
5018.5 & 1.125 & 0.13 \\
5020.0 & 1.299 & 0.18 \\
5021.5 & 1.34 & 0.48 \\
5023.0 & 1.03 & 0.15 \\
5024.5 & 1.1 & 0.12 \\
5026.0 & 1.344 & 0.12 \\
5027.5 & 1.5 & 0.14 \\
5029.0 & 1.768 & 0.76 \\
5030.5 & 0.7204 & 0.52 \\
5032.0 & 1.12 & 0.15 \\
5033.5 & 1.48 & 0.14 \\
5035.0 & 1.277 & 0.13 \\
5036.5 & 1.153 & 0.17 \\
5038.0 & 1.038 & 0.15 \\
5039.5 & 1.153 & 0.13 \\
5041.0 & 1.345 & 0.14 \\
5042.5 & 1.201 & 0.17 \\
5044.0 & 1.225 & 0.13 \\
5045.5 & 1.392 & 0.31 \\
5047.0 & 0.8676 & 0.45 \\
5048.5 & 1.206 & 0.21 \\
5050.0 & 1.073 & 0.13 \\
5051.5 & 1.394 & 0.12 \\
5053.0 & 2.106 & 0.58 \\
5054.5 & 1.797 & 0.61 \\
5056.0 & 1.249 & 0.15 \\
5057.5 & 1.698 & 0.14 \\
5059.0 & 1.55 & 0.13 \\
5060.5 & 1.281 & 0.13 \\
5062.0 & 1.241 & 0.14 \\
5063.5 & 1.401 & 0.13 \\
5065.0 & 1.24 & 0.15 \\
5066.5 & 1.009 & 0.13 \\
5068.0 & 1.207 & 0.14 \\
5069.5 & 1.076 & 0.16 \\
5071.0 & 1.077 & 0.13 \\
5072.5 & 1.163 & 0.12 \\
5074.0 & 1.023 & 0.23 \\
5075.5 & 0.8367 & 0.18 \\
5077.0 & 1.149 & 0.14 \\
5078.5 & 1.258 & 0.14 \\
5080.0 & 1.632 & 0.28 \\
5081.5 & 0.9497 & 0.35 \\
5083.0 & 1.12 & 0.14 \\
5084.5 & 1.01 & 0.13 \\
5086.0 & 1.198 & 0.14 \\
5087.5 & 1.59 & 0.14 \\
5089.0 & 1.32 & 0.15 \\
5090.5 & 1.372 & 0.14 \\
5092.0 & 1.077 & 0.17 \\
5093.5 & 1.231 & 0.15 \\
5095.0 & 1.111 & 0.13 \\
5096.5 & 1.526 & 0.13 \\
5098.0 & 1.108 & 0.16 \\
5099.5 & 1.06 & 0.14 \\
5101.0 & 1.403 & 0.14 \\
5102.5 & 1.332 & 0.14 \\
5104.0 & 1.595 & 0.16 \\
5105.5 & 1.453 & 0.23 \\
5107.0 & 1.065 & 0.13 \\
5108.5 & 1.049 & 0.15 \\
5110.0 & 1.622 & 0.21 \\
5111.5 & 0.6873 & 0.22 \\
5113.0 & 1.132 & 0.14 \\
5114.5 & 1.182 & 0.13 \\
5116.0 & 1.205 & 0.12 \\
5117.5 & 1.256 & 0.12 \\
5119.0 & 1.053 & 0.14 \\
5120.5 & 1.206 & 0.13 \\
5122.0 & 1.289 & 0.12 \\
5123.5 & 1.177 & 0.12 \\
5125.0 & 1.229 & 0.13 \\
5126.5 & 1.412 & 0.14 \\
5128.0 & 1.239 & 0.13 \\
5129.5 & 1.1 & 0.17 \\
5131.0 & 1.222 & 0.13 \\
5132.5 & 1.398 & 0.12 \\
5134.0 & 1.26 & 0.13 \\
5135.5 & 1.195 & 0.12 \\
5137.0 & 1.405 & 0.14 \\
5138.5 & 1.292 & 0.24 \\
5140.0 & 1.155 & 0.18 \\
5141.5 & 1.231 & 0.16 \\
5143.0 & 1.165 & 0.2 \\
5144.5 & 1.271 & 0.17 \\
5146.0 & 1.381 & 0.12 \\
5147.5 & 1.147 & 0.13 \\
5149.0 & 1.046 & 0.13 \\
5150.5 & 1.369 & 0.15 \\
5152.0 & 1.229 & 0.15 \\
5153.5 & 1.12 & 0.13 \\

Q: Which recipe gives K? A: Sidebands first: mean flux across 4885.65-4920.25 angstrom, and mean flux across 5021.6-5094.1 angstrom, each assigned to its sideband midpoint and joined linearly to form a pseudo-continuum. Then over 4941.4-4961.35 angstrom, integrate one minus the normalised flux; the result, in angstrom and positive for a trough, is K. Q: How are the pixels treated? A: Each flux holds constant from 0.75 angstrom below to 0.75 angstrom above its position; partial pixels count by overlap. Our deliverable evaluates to -2.8 angstrom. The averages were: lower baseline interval 1.3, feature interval 1.47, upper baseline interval 1.26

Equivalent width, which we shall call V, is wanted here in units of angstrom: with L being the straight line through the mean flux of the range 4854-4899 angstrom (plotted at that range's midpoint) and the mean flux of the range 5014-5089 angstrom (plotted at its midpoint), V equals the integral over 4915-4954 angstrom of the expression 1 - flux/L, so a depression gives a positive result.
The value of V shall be -0.5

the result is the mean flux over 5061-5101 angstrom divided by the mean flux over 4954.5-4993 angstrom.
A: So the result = 0.8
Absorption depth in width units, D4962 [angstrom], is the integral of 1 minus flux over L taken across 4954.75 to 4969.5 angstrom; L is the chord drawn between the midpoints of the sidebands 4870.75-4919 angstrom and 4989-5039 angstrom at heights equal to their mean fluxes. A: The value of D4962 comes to -2.8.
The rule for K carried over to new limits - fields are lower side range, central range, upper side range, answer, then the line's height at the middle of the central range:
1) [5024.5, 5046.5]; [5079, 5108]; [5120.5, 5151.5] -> -0.4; 1.25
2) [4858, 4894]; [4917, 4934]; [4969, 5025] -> 1.8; 1.28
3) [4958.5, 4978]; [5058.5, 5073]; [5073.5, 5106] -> 0.5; 1.26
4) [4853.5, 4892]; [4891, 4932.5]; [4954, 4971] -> 3.0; 1.35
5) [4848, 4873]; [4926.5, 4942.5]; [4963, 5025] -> -1.0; 1.25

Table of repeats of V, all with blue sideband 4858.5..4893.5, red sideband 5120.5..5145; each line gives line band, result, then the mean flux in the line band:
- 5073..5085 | 1.23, 1.13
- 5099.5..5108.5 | -0.47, 1.32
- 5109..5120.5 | 0.82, 1.16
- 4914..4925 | 0.84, 1.17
